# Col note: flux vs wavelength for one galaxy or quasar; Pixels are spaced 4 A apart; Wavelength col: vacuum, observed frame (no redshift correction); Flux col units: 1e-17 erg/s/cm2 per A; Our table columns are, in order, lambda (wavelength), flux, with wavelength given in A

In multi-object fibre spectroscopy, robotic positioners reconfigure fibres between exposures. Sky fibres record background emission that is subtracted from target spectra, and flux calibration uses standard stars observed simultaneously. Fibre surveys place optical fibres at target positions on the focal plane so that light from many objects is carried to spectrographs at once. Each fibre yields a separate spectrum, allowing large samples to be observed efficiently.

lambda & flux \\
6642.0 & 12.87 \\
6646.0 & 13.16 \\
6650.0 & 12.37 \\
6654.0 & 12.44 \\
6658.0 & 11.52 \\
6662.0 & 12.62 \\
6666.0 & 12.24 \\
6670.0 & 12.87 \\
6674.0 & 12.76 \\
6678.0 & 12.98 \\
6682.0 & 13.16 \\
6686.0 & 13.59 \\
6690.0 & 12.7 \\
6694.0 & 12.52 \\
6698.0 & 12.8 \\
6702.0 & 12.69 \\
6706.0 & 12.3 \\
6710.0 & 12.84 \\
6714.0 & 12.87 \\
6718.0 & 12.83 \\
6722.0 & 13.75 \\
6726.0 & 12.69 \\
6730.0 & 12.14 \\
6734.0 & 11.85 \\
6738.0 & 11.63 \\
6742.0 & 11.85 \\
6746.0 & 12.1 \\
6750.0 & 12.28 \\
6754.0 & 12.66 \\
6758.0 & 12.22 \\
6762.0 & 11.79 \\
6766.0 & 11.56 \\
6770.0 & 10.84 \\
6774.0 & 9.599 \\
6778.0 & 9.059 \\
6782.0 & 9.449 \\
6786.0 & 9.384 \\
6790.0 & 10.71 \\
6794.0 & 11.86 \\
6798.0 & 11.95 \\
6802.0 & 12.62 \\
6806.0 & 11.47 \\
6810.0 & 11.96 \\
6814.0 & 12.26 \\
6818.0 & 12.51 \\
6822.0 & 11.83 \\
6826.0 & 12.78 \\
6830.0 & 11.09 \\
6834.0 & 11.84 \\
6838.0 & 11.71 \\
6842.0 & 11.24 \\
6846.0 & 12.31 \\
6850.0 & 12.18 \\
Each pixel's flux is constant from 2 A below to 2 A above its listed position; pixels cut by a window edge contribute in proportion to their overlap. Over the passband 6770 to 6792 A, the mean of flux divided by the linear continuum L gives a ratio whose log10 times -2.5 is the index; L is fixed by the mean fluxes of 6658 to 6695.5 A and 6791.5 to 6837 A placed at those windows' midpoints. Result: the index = 0.24 mag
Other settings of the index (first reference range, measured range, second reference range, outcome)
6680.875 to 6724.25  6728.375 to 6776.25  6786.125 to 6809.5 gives 0.05 mag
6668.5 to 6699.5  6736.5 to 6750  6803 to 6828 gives 0.06 mag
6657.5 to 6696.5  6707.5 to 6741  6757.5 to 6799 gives -0.07 mag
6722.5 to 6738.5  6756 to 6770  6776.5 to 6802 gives -0.03 mag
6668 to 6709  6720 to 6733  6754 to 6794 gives -0.08 mag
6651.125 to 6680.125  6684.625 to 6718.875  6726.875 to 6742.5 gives -0.05 mag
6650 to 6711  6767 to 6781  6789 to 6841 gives 0.22 mag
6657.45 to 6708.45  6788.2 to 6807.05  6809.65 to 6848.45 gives 0.03 mag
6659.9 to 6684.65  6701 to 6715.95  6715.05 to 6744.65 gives -0.01 mag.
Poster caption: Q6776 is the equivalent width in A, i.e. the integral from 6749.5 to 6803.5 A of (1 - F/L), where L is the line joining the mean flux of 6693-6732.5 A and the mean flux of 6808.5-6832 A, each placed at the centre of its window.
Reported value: 5.46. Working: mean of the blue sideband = 12.7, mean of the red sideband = 12.1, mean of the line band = 11.1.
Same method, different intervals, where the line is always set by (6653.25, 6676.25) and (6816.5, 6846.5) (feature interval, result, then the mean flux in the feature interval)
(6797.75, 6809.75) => -0.04 A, 12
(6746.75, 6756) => -0.21 A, 12.4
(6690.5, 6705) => -0.40 A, 12.6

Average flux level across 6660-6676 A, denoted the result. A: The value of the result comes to 12.6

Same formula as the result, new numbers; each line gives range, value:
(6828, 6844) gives 11.5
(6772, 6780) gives 9.33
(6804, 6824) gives 12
